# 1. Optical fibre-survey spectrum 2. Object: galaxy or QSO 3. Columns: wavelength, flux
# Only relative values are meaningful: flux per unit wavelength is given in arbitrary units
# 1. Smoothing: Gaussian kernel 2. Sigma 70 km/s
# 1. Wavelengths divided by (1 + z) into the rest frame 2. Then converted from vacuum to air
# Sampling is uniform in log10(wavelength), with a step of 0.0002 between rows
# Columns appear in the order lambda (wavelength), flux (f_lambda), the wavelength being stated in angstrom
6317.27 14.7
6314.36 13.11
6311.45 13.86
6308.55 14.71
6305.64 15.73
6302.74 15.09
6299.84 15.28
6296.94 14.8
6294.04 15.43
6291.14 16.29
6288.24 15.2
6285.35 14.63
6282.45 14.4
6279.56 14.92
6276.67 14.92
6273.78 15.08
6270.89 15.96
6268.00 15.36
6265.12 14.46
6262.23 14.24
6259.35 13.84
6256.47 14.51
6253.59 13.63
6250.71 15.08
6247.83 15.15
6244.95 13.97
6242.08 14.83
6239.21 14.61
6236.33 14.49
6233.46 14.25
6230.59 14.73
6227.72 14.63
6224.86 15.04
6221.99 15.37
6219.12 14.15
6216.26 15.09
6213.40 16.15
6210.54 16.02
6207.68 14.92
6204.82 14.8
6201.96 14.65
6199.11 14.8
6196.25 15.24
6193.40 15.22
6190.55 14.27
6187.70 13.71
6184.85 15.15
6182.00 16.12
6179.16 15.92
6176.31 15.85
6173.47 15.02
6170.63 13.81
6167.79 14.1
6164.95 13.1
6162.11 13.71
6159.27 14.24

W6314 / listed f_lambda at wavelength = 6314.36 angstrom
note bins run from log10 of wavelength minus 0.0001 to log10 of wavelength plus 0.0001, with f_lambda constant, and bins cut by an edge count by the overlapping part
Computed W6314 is 13.11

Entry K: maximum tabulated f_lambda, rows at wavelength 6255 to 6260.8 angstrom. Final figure 14.51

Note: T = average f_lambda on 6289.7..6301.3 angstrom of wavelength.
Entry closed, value 15.4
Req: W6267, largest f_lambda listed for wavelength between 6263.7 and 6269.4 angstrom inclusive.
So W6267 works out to 15.36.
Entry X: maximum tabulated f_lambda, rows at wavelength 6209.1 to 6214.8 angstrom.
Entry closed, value 16.15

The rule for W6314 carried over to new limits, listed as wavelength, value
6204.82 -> 14.8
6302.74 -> 15.09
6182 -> 16.12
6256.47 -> 14.51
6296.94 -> 14.8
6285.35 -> 14.63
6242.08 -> 14.83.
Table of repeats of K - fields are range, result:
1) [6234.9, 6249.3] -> 15.15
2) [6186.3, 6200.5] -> 15.24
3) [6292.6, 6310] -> 15.73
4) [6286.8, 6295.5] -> 16.29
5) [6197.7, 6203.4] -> 14.8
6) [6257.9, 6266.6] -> 14.46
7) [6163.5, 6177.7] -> 15.85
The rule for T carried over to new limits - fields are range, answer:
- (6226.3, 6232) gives 14.7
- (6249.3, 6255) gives 14.4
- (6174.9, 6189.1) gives 15.3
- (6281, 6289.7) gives 14.7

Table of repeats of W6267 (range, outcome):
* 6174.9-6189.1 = 16.12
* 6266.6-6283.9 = 15.96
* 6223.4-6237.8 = 15.04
